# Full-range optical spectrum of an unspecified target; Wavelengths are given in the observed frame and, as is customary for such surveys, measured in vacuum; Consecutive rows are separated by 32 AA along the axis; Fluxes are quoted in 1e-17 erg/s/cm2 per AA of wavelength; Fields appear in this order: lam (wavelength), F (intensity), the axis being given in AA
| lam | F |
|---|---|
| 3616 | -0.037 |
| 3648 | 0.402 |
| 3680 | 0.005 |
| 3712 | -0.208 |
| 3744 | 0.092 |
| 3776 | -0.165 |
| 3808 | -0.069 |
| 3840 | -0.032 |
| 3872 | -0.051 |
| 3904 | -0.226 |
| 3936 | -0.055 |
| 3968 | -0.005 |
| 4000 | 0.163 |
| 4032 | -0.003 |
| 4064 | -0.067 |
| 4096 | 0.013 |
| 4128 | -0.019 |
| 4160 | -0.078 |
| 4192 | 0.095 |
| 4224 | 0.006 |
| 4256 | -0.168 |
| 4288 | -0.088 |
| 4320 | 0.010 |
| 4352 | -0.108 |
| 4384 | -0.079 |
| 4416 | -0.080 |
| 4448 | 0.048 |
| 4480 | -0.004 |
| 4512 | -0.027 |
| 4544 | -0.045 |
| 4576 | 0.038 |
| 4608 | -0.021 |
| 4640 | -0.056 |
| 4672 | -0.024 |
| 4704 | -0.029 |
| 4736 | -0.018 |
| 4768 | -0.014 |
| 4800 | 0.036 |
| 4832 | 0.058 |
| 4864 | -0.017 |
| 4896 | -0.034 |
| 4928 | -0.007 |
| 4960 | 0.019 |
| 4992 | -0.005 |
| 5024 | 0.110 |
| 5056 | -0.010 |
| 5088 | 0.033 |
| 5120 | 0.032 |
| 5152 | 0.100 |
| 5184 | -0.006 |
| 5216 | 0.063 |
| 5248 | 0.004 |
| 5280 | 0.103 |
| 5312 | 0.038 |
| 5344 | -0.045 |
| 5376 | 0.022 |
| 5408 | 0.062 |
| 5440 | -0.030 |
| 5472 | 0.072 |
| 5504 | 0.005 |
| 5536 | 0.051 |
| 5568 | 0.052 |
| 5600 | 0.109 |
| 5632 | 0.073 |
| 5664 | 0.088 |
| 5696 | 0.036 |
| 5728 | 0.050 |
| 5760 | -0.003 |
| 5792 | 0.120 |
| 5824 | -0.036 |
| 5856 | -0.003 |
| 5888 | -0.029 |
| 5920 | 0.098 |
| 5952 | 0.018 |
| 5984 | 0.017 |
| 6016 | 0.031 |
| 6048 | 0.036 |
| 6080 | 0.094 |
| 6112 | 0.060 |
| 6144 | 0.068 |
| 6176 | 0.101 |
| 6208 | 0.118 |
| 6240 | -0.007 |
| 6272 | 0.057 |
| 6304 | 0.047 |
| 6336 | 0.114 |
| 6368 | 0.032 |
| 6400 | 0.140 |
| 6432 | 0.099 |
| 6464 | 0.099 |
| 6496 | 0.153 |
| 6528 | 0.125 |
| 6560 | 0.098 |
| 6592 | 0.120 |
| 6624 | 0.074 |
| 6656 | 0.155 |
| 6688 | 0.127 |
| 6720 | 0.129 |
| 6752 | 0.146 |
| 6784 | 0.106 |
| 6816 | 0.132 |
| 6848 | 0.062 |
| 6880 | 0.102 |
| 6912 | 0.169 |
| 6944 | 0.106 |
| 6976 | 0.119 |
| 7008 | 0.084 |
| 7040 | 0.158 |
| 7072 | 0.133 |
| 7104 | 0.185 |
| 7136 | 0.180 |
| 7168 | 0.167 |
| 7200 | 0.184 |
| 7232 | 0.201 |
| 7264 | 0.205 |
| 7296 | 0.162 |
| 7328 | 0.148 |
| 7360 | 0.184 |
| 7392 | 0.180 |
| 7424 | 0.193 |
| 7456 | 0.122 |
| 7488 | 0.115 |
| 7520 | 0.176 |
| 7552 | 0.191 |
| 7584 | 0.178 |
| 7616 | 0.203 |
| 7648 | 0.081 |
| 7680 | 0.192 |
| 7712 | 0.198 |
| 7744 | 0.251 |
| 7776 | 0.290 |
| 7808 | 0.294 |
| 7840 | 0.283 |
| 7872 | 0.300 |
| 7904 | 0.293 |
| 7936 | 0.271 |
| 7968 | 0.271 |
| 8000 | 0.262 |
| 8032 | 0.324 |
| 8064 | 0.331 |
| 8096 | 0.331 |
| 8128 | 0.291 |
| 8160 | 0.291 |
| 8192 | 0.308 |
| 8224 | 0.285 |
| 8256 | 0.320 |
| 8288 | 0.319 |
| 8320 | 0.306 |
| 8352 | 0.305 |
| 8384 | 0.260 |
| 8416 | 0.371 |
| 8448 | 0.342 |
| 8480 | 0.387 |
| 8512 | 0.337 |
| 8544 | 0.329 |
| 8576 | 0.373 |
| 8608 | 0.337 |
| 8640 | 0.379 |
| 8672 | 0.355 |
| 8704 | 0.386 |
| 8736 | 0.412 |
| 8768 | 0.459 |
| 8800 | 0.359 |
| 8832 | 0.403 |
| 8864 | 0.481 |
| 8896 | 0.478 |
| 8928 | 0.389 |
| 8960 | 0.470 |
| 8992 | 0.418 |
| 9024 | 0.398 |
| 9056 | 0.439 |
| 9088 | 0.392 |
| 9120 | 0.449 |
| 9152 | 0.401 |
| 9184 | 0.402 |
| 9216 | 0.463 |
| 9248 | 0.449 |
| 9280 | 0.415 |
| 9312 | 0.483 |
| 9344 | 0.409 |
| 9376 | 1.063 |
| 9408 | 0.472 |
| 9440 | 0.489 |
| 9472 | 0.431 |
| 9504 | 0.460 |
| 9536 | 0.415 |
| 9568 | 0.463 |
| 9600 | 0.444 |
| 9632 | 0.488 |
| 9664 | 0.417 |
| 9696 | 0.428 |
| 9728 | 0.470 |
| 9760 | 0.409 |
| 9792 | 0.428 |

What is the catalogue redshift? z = 0.94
